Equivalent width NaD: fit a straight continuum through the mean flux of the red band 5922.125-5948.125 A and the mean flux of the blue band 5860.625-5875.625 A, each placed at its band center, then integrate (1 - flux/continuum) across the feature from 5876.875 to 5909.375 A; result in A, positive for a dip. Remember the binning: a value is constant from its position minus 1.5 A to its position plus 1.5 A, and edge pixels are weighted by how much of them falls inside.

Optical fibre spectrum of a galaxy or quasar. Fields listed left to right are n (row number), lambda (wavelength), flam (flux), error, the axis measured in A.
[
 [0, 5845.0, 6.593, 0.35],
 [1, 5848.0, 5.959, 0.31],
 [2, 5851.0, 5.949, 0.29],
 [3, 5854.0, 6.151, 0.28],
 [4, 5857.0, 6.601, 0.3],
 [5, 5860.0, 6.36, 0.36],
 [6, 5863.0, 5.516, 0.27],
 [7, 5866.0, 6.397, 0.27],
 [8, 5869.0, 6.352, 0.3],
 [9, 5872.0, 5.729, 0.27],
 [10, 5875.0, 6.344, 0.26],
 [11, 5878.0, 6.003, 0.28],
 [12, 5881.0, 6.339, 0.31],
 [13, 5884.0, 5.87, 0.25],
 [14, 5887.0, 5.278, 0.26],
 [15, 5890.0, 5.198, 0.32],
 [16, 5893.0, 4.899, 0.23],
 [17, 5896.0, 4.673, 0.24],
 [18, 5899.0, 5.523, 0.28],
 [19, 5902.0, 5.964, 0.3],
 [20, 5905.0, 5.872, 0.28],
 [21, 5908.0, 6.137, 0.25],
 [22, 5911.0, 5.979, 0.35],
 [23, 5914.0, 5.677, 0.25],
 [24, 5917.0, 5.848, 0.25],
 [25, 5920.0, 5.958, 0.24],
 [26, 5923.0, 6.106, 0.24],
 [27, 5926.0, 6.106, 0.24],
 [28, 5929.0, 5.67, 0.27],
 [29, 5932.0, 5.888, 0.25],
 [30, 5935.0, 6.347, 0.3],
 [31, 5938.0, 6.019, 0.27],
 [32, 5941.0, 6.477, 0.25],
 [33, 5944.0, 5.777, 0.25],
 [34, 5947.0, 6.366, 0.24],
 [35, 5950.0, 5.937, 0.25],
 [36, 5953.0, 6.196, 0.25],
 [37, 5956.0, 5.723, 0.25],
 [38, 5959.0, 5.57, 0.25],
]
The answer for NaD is 2.5 A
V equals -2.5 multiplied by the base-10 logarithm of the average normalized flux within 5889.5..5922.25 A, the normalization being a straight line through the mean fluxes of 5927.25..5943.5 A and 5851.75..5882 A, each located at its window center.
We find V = 0.09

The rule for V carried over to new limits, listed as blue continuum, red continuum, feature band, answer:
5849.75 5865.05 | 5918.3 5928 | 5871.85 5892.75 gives 0.058 mag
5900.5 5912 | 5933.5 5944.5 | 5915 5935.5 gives 0.025 mag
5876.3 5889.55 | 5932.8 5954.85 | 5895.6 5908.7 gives 0.046 mag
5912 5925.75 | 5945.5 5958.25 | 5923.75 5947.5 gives -0.017 mag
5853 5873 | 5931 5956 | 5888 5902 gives 0.186 mag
